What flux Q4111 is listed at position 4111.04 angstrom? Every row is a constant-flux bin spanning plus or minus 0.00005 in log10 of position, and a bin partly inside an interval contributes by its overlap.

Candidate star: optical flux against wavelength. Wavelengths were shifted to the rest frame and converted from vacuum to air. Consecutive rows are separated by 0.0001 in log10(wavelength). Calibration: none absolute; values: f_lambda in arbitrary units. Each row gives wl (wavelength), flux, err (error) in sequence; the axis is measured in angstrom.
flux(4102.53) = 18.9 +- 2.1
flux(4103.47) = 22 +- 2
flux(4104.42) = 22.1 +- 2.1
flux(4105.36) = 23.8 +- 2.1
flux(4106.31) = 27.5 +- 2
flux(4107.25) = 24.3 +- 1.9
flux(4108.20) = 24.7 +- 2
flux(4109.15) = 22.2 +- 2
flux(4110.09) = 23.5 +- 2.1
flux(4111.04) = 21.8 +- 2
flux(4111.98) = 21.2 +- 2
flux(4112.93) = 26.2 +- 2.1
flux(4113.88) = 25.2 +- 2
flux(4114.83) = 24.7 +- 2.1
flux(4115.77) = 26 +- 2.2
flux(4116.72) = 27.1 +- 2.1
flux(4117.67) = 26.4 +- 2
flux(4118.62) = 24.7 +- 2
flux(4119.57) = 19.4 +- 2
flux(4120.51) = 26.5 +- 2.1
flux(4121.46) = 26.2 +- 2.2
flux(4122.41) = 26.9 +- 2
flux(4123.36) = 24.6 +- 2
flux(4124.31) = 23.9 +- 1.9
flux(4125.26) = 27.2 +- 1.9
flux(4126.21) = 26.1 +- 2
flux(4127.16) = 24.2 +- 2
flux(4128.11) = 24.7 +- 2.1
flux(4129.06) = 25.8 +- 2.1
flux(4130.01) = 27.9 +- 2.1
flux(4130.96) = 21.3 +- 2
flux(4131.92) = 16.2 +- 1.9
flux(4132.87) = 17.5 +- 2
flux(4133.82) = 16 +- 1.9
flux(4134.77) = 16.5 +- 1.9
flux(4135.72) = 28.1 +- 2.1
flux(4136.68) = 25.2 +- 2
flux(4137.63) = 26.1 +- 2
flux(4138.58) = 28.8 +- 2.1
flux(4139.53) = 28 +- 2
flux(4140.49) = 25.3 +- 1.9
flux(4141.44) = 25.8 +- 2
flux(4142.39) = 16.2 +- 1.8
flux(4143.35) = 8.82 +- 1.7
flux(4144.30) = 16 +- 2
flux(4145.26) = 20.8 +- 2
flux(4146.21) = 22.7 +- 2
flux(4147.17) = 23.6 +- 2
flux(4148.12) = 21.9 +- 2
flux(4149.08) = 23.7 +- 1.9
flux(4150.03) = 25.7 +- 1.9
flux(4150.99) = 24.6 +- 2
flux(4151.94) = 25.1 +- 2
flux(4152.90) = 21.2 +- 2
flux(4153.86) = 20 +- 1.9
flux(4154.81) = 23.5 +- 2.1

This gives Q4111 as 21.8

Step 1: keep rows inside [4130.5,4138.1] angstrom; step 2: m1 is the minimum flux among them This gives 16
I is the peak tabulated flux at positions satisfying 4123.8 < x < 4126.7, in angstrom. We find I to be 27.2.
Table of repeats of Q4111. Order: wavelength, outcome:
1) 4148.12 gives 21.9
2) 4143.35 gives 8.82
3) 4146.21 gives 22.7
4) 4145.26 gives 20.8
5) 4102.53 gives 18.9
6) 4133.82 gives 16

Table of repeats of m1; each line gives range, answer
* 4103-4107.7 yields 22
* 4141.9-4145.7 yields 8.82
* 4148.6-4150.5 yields 23.7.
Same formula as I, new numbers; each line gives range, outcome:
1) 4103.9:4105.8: 23.8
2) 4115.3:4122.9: 27.1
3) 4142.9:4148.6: 23.6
